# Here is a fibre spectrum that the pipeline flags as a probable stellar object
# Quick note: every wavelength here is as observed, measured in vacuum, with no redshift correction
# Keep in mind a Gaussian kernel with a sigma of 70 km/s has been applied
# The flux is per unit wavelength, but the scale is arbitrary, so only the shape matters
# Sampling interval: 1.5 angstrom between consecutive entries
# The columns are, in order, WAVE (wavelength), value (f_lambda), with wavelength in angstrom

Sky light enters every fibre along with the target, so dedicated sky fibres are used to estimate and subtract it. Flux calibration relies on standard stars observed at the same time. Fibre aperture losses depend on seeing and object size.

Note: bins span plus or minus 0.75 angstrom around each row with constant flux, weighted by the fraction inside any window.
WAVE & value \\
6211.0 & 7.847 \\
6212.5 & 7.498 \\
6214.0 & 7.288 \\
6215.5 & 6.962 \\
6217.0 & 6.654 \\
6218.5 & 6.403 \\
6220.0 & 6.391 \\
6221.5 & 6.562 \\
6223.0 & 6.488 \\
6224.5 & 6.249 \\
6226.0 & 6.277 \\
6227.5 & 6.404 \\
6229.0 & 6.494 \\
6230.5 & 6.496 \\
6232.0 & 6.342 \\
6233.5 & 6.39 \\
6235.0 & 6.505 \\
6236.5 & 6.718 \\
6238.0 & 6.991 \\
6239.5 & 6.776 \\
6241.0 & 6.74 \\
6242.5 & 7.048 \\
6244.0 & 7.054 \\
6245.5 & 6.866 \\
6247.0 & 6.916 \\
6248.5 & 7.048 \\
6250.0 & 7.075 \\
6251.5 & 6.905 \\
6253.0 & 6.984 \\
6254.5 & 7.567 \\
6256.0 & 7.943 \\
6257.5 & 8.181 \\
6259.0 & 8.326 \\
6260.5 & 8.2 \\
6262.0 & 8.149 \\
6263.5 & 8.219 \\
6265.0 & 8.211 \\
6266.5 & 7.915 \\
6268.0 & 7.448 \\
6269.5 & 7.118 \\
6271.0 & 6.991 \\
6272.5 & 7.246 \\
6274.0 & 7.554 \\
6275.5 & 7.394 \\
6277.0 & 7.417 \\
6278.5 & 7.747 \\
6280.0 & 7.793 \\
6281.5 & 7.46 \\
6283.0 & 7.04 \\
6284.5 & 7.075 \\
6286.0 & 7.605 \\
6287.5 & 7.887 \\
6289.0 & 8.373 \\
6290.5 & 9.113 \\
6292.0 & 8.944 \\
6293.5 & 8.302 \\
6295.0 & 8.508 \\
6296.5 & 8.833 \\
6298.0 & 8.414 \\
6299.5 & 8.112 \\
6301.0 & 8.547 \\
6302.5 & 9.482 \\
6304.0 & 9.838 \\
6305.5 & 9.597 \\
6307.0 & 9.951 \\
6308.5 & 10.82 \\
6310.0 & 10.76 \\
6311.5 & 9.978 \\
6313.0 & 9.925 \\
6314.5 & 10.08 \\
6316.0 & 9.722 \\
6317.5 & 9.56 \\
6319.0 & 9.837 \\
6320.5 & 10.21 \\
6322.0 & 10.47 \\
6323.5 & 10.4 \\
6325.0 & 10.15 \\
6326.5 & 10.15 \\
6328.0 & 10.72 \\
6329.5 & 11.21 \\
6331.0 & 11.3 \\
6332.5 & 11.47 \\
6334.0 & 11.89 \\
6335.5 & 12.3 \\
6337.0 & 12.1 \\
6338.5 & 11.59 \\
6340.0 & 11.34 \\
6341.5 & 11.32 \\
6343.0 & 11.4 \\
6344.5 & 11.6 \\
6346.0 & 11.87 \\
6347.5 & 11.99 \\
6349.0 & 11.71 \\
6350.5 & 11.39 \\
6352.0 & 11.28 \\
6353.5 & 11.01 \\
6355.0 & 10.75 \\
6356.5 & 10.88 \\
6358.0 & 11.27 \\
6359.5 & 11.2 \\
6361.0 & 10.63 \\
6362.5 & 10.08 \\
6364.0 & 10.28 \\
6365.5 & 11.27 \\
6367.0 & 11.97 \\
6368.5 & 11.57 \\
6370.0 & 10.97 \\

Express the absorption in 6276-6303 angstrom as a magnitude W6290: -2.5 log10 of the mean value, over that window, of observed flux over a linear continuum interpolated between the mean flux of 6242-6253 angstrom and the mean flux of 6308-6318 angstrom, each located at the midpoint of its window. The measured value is 0.11 mag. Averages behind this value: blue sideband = 6.99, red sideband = 10.1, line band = 8.13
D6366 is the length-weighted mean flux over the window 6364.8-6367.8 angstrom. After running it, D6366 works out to 11.6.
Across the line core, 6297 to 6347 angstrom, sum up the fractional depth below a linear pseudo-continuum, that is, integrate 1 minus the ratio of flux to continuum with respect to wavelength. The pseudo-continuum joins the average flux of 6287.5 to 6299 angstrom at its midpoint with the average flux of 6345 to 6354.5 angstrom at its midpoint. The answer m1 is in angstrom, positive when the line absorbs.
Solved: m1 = -2.0 angstrom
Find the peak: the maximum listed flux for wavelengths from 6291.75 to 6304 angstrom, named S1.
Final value 9.838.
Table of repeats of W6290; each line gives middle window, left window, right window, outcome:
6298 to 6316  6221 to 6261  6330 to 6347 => 0.050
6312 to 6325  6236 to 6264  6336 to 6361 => 0.015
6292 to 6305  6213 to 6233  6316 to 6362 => 0.085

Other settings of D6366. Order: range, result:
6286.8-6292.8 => 8.58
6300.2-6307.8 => 9.48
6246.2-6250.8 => 7.01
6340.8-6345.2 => 11.4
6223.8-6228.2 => 6.31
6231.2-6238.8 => 6.59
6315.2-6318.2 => 9.65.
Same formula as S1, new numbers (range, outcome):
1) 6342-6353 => 11.99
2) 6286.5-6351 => 12.3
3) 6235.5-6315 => 10.82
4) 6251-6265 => 8.326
